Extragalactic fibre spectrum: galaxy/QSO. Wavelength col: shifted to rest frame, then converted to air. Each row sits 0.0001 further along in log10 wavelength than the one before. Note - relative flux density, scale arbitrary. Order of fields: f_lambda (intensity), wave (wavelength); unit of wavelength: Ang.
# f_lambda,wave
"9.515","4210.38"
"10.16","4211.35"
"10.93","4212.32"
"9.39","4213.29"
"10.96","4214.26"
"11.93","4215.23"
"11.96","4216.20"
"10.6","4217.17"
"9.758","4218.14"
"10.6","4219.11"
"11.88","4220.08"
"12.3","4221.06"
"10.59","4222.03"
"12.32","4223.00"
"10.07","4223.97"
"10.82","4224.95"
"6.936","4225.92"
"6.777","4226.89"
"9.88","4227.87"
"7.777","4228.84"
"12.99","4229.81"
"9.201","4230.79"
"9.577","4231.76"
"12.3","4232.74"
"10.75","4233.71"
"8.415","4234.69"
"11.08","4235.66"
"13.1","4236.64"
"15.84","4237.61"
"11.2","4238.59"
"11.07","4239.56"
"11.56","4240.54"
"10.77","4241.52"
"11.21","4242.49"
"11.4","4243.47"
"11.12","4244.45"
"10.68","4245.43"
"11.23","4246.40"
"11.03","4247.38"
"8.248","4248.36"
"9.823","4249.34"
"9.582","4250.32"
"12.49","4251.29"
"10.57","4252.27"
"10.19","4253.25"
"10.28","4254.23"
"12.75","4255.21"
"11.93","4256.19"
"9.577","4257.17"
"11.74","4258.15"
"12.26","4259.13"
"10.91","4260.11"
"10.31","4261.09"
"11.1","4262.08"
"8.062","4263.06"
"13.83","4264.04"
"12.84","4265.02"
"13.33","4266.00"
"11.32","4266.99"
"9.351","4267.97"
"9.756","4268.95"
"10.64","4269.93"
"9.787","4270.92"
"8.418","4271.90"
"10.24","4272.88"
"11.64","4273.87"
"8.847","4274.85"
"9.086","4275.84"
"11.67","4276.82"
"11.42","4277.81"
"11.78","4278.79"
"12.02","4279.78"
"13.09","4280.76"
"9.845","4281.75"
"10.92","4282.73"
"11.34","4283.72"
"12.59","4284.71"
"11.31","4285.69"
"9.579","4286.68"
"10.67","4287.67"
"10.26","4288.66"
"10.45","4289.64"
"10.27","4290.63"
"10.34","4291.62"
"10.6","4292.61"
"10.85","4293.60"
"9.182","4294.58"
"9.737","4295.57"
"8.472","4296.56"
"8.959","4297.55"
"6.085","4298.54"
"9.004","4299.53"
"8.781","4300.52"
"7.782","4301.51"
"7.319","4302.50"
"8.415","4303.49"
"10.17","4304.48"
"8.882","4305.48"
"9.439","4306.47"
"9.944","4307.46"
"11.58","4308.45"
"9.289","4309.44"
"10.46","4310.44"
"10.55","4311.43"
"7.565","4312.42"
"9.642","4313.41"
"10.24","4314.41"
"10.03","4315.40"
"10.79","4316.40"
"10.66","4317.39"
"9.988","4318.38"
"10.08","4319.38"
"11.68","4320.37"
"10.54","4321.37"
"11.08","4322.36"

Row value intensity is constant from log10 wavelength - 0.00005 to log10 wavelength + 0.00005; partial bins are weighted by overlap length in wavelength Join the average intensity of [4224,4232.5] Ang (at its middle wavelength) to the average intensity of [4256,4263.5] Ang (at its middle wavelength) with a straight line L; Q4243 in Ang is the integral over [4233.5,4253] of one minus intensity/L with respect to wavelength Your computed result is -2.1 Ang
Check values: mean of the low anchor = 9.37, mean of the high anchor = 10.7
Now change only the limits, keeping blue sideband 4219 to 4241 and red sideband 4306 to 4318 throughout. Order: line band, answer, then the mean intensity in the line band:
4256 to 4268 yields -1.0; 11.3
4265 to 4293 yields -1.3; 10.8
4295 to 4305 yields 1.6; 8.47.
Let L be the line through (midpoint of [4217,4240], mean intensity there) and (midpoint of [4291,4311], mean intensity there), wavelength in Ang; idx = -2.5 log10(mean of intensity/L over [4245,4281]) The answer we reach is -0.089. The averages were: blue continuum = 10.7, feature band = 10.8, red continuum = 9.27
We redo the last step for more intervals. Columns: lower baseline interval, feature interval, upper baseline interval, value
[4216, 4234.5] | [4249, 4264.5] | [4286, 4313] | -0.11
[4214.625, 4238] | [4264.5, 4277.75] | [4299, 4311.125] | -0.07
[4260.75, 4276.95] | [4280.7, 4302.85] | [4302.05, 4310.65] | 0.01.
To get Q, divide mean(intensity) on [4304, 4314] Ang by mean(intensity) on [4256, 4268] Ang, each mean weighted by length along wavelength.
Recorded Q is 0.9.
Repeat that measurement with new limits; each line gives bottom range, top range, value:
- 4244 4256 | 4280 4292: 1.02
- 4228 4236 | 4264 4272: 1.07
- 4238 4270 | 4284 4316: 0.88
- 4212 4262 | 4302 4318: 0.90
